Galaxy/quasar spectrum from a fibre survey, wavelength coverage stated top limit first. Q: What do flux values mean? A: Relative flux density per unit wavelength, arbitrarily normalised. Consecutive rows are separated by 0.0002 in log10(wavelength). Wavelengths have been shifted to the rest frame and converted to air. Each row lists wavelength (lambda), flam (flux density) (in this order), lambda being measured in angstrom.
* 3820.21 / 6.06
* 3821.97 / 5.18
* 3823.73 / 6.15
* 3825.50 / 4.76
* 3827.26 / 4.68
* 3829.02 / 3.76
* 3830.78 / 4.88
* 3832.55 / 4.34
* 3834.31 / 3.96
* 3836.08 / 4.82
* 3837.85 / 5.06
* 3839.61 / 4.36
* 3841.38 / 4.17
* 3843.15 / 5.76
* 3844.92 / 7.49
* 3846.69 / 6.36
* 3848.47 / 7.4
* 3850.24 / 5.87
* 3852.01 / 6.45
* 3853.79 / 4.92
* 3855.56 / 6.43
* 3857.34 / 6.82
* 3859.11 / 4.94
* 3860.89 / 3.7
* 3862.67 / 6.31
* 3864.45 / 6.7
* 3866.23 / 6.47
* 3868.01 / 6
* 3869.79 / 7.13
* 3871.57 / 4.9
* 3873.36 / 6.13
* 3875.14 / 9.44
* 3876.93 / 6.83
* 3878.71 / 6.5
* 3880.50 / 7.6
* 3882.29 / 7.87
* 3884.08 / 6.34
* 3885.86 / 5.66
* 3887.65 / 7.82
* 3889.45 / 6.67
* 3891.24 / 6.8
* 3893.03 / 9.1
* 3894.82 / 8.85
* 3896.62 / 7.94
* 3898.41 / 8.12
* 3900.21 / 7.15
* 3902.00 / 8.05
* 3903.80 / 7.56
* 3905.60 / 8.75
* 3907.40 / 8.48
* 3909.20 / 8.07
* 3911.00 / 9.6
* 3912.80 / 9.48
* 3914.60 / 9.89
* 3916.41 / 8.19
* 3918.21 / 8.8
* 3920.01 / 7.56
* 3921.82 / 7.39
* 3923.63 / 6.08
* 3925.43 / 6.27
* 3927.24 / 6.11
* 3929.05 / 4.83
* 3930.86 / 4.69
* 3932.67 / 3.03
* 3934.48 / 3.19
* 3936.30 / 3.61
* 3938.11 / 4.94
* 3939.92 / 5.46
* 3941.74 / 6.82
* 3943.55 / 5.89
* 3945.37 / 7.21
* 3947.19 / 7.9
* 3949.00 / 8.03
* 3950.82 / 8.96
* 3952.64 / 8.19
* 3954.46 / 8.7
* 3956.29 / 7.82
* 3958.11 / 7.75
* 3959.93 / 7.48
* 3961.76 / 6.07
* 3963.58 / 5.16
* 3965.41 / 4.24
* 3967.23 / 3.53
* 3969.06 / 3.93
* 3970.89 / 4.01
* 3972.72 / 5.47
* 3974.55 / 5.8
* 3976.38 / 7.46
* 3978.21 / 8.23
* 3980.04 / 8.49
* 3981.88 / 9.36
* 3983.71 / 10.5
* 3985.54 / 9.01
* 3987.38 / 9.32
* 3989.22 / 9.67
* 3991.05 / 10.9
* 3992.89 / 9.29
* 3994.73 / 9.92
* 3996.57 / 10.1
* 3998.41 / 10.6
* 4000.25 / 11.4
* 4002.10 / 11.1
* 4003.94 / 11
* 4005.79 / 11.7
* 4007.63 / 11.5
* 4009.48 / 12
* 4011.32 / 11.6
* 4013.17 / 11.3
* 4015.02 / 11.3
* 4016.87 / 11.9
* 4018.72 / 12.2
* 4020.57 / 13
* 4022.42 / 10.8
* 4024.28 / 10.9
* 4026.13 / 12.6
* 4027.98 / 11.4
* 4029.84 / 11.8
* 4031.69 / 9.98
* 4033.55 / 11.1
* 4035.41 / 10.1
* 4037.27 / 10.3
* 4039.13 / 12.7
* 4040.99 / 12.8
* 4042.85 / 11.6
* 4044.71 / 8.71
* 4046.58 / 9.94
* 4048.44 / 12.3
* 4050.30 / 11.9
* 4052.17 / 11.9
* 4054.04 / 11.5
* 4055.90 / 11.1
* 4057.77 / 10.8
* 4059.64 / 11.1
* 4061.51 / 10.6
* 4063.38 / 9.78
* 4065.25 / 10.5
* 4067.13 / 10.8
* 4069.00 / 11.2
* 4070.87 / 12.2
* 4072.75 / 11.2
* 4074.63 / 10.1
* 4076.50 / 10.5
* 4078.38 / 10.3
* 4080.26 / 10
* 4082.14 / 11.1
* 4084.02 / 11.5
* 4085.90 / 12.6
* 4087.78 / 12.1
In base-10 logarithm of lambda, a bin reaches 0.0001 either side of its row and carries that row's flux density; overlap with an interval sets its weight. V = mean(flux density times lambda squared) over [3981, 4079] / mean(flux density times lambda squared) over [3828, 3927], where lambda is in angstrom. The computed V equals 1.75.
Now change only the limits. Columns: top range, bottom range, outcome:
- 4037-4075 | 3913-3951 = 1.84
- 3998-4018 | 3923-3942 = 2.41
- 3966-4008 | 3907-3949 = 1.35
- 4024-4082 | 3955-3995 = 1.55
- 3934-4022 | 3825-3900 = 1.44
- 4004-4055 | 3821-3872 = 2.27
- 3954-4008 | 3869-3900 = 1.20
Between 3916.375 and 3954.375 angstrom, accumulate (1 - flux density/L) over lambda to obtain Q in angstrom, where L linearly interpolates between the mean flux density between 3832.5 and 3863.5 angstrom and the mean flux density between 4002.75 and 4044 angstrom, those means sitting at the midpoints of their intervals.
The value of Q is 9.7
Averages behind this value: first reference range 5.54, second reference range 11.5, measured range 6.35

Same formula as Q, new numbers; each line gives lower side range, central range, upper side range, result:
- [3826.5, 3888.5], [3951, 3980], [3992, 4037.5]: 9.5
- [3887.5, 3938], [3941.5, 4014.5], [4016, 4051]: 8.0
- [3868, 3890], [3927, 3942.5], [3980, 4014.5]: 7.1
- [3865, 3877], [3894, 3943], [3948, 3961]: 3.0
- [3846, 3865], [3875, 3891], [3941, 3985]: -2.2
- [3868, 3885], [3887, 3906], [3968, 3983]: -2.8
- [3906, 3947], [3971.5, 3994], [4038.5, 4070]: 0.2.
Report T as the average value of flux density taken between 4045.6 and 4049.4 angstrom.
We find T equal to 11.1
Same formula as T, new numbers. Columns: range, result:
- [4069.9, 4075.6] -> 11.2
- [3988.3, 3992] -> 10.3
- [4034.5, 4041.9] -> 11.5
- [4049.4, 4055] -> 11.8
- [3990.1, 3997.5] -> 10.1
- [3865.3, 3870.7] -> 6.53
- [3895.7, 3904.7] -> 7.76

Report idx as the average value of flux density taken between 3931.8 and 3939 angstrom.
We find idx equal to 3.69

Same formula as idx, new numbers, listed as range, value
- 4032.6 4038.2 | 10.5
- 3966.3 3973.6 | 4.23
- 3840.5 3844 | 4.96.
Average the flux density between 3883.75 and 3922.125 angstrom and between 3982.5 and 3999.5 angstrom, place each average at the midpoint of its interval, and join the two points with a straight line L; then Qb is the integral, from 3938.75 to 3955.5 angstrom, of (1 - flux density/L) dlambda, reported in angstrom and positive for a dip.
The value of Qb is 2.9 angstrom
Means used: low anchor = 8.05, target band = 7.42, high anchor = 9.93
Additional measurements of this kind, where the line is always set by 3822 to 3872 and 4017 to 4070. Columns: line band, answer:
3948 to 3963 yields 1.4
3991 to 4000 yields -0.3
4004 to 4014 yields -1.3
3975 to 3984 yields 0.8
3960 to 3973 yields 6.1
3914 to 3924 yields -0.6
